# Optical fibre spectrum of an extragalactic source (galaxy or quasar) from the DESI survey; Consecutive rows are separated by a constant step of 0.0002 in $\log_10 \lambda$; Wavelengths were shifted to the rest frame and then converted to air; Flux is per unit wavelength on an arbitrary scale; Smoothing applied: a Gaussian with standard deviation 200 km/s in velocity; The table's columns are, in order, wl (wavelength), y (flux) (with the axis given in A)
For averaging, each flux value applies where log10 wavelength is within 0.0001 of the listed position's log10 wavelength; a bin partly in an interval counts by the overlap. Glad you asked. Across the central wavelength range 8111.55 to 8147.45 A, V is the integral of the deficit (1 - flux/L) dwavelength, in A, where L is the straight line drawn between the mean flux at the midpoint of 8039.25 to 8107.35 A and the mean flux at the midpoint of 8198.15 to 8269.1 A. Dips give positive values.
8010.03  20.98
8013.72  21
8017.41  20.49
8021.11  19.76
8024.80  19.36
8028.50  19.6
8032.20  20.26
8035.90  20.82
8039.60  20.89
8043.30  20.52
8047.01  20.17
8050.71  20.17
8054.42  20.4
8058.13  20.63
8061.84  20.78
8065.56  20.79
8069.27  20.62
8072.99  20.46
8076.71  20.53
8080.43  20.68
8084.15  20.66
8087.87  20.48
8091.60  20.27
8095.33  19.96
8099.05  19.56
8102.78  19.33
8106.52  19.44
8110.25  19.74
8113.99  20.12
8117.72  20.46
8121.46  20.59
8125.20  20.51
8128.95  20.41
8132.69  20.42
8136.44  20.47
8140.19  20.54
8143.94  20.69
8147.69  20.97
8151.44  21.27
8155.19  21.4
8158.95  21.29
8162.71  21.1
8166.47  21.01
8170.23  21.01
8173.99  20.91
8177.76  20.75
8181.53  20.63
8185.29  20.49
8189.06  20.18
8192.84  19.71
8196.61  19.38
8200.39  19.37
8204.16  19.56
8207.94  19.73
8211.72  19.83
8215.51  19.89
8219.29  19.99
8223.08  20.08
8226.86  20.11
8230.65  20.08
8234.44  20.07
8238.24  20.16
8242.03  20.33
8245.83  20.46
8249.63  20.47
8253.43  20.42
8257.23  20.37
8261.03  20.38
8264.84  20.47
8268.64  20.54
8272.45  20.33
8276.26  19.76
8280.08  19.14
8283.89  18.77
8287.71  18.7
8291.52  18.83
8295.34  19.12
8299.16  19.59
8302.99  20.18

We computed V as -0.4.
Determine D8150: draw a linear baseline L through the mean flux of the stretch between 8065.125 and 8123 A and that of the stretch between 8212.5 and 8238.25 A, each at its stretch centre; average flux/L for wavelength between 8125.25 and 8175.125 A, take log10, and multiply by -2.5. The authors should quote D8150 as -0.04 mag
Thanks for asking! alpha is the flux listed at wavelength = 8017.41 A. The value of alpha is 20.49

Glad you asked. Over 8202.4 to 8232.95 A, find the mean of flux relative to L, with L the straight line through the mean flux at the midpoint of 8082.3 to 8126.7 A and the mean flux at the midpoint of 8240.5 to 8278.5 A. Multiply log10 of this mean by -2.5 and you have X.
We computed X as 0.02 mag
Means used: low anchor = 20.1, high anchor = 20.3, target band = 19.9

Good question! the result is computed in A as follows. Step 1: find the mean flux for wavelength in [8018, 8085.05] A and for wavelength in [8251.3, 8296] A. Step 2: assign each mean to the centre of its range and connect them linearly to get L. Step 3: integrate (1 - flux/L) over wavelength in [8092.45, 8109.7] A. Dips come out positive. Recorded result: 0.5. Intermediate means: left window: 20.4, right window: 19.8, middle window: 19.6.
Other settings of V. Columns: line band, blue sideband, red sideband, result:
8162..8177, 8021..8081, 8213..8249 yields -0.56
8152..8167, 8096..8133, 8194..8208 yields -1.11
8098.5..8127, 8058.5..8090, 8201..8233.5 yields 0.61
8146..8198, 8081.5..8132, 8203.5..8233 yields -1.87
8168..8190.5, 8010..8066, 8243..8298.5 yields -0.70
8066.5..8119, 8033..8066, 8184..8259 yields 0.65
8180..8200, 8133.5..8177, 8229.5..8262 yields 0.66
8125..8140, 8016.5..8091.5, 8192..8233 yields -0.26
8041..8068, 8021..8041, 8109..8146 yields -0.41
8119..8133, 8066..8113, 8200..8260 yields -0.24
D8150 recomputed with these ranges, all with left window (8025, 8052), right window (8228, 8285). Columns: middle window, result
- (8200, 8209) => 0.03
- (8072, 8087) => -0.02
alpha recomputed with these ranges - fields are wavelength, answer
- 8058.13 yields 20.63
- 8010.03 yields 20.98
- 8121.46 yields 20.59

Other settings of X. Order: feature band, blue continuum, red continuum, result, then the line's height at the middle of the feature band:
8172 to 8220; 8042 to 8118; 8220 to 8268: 0.01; 20.3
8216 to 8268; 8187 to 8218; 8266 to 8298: -0.04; 19.6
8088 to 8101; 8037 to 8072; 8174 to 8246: 0.02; 20.4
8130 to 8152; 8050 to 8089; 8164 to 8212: -0.02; 20.4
